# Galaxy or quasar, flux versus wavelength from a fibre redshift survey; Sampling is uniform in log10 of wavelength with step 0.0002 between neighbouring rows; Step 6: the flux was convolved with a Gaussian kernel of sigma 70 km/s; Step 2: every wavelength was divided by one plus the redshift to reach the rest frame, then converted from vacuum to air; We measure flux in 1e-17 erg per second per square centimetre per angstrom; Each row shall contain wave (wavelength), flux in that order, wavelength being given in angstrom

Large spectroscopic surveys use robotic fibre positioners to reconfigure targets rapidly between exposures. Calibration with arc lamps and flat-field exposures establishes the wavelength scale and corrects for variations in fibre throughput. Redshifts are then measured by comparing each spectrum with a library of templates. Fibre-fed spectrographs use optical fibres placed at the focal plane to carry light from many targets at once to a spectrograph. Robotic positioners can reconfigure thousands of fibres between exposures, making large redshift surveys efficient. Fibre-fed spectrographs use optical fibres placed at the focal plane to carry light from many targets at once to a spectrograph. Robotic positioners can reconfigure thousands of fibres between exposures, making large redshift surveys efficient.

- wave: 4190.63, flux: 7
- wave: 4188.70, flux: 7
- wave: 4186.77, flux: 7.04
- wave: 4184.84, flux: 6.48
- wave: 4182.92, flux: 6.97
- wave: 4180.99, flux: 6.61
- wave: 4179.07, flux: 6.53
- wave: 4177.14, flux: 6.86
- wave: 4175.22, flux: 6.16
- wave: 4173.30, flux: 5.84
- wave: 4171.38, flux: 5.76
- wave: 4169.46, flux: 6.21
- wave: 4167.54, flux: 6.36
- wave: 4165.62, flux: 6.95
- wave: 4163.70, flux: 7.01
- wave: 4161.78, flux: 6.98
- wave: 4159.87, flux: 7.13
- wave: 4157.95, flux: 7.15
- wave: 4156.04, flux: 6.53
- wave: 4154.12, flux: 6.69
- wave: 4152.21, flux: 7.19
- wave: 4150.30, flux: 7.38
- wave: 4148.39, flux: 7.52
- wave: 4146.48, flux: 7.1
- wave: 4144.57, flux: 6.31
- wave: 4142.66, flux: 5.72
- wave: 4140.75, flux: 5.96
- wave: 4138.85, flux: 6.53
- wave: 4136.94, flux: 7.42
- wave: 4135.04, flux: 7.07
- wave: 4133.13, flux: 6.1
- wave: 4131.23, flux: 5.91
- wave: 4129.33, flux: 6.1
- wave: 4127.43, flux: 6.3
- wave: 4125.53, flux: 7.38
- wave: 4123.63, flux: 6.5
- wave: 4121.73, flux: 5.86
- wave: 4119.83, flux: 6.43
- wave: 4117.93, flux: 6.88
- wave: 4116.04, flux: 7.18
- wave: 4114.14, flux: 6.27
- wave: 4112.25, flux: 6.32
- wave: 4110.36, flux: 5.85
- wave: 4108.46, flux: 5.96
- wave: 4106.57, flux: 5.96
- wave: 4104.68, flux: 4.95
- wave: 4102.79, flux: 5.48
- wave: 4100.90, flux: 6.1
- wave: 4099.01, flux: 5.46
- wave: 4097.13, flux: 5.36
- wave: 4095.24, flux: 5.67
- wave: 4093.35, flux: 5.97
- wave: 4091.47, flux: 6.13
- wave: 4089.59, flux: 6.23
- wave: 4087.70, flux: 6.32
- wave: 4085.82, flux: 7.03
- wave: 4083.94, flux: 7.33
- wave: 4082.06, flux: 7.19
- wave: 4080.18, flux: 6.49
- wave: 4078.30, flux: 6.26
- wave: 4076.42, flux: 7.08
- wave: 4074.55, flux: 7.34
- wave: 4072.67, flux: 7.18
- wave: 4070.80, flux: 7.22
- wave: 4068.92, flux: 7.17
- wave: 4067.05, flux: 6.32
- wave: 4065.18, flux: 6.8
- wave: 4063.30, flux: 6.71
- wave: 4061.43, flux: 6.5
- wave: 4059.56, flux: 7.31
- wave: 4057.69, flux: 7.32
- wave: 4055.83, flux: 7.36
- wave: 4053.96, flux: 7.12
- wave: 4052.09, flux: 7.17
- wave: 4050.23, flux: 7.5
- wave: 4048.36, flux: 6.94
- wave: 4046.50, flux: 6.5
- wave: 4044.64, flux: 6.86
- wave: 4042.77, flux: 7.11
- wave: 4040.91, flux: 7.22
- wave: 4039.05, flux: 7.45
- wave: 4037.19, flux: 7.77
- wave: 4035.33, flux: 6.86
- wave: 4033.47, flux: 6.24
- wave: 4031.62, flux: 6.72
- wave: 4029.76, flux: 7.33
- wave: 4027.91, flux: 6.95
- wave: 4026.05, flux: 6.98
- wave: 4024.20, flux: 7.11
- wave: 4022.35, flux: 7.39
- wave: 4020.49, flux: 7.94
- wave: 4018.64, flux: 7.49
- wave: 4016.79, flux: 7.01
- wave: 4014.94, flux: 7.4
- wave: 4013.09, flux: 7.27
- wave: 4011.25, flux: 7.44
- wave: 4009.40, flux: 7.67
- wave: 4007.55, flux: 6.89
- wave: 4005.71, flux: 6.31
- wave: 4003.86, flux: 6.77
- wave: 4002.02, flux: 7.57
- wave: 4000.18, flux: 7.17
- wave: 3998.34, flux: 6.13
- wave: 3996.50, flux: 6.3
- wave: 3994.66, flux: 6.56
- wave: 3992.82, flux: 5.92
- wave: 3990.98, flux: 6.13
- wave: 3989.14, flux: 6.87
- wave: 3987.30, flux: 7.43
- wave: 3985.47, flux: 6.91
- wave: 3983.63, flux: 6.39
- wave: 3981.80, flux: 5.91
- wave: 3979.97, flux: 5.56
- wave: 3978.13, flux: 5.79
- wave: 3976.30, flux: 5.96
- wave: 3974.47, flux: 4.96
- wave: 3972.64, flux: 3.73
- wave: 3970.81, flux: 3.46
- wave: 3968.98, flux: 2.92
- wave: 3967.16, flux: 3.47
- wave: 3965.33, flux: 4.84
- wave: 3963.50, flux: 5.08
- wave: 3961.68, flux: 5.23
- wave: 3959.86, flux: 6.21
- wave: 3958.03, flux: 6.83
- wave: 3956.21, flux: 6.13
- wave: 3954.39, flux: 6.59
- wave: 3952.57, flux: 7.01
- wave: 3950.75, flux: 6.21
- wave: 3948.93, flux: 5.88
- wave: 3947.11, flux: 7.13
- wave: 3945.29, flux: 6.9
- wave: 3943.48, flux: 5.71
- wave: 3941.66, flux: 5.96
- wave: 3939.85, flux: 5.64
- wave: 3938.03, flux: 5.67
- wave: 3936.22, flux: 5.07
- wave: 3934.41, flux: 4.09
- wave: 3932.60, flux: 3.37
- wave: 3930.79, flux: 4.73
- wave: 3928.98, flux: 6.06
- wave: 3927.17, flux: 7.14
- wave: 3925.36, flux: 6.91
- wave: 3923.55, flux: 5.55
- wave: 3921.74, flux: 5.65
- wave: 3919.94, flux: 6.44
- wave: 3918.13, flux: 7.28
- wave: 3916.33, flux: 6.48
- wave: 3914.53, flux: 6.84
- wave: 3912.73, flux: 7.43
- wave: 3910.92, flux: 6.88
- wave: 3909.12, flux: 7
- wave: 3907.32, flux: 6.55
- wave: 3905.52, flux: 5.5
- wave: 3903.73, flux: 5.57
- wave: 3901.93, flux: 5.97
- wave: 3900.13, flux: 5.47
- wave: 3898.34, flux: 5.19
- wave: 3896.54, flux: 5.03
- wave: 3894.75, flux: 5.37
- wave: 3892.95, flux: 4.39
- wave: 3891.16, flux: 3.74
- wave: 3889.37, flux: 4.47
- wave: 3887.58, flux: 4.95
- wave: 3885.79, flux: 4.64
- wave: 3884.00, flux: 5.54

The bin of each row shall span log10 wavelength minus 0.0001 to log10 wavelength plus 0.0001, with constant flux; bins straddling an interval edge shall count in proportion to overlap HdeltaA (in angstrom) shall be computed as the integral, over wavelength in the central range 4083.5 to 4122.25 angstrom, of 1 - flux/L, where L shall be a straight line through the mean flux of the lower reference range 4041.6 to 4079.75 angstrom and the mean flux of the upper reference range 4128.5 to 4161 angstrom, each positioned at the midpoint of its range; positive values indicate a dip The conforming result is 4.09 angstrom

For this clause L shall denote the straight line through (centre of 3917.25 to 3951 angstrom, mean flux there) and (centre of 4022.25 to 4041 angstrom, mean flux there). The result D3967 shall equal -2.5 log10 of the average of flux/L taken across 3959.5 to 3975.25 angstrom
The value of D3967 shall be 0.39 mag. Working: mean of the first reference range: 5.85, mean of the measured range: 4.37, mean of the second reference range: 7.08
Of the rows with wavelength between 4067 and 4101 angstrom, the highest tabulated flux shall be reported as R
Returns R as 7.34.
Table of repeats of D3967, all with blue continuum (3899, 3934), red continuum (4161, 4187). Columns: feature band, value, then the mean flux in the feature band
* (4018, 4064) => -0.13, 7.11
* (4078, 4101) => 0.02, 6.28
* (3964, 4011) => 0.06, 5.92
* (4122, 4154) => -0.03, 6.64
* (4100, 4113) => 0.11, 5.79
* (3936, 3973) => 0.12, 5.54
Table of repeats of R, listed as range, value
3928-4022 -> 7.94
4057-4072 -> 7.32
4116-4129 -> 7.38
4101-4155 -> 7.52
